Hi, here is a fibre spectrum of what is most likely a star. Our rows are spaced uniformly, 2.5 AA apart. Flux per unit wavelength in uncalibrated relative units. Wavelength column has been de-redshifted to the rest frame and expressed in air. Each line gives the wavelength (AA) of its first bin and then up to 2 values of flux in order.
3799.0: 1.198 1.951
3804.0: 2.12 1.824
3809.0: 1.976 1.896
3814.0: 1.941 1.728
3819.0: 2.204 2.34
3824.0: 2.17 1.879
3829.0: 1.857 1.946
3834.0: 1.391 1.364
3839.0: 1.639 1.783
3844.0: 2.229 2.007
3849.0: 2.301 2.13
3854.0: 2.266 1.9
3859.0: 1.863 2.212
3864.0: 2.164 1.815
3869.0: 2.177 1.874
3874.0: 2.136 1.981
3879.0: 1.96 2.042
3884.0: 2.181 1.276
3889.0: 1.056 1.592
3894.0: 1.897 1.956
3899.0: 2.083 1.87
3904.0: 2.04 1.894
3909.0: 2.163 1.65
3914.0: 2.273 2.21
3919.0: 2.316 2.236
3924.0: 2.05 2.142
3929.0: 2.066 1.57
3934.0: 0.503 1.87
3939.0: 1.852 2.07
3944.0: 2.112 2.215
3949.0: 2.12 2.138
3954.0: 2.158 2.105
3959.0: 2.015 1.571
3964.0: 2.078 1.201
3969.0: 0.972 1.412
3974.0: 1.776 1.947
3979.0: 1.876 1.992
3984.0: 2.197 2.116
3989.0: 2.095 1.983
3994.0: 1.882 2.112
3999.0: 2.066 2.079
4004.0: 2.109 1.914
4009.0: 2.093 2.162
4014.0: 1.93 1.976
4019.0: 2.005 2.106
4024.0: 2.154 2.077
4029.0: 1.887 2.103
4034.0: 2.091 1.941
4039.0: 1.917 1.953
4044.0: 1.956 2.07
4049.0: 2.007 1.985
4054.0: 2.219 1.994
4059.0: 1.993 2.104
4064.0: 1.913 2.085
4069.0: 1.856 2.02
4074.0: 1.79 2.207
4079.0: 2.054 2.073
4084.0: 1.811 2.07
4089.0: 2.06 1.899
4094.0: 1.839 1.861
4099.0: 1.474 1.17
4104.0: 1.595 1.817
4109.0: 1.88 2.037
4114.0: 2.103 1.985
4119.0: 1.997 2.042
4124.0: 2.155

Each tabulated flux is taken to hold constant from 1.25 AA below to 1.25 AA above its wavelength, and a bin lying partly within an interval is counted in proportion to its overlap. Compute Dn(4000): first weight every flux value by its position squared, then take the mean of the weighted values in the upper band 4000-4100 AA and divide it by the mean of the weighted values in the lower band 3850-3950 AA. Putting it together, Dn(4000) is 1.11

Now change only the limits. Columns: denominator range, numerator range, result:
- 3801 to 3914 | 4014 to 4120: 1.13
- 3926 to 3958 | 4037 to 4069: 1.11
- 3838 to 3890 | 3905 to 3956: 1.05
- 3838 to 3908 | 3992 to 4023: 1.12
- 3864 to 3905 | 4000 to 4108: 1.14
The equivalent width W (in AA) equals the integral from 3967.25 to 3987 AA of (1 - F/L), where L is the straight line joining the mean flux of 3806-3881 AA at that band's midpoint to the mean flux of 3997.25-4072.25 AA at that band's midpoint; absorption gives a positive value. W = 2.5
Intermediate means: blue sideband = 1.97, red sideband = 2.03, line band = 1.76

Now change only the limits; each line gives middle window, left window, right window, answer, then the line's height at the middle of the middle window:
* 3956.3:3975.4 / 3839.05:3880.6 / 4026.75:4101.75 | 3.62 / 2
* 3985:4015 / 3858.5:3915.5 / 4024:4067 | -0.83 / 1.99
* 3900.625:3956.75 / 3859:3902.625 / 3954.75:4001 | -3.05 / 1.88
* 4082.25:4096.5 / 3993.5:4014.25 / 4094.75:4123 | -0.56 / 1.86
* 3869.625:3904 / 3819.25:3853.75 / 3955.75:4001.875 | 1.12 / 1.91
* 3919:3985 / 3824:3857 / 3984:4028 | 4.71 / 2.01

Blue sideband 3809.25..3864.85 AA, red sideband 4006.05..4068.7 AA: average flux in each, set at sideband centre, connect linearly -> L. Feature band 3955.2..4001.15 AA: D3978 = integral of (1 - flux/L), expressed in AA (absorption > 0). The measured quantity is 3.35 AA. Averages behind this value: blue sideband 1.96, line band 1.86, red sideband 2.02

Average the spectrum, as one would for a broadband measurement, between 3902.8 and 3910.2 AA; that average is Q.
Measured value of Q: 2.03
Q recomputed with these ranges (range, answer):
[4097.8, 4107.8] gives 1.52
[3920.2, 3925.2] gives 2.15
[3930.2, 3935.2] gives 1.05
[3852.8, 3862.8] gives 2.06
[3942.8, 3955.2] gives 2.15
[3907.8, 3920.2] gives 2.12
